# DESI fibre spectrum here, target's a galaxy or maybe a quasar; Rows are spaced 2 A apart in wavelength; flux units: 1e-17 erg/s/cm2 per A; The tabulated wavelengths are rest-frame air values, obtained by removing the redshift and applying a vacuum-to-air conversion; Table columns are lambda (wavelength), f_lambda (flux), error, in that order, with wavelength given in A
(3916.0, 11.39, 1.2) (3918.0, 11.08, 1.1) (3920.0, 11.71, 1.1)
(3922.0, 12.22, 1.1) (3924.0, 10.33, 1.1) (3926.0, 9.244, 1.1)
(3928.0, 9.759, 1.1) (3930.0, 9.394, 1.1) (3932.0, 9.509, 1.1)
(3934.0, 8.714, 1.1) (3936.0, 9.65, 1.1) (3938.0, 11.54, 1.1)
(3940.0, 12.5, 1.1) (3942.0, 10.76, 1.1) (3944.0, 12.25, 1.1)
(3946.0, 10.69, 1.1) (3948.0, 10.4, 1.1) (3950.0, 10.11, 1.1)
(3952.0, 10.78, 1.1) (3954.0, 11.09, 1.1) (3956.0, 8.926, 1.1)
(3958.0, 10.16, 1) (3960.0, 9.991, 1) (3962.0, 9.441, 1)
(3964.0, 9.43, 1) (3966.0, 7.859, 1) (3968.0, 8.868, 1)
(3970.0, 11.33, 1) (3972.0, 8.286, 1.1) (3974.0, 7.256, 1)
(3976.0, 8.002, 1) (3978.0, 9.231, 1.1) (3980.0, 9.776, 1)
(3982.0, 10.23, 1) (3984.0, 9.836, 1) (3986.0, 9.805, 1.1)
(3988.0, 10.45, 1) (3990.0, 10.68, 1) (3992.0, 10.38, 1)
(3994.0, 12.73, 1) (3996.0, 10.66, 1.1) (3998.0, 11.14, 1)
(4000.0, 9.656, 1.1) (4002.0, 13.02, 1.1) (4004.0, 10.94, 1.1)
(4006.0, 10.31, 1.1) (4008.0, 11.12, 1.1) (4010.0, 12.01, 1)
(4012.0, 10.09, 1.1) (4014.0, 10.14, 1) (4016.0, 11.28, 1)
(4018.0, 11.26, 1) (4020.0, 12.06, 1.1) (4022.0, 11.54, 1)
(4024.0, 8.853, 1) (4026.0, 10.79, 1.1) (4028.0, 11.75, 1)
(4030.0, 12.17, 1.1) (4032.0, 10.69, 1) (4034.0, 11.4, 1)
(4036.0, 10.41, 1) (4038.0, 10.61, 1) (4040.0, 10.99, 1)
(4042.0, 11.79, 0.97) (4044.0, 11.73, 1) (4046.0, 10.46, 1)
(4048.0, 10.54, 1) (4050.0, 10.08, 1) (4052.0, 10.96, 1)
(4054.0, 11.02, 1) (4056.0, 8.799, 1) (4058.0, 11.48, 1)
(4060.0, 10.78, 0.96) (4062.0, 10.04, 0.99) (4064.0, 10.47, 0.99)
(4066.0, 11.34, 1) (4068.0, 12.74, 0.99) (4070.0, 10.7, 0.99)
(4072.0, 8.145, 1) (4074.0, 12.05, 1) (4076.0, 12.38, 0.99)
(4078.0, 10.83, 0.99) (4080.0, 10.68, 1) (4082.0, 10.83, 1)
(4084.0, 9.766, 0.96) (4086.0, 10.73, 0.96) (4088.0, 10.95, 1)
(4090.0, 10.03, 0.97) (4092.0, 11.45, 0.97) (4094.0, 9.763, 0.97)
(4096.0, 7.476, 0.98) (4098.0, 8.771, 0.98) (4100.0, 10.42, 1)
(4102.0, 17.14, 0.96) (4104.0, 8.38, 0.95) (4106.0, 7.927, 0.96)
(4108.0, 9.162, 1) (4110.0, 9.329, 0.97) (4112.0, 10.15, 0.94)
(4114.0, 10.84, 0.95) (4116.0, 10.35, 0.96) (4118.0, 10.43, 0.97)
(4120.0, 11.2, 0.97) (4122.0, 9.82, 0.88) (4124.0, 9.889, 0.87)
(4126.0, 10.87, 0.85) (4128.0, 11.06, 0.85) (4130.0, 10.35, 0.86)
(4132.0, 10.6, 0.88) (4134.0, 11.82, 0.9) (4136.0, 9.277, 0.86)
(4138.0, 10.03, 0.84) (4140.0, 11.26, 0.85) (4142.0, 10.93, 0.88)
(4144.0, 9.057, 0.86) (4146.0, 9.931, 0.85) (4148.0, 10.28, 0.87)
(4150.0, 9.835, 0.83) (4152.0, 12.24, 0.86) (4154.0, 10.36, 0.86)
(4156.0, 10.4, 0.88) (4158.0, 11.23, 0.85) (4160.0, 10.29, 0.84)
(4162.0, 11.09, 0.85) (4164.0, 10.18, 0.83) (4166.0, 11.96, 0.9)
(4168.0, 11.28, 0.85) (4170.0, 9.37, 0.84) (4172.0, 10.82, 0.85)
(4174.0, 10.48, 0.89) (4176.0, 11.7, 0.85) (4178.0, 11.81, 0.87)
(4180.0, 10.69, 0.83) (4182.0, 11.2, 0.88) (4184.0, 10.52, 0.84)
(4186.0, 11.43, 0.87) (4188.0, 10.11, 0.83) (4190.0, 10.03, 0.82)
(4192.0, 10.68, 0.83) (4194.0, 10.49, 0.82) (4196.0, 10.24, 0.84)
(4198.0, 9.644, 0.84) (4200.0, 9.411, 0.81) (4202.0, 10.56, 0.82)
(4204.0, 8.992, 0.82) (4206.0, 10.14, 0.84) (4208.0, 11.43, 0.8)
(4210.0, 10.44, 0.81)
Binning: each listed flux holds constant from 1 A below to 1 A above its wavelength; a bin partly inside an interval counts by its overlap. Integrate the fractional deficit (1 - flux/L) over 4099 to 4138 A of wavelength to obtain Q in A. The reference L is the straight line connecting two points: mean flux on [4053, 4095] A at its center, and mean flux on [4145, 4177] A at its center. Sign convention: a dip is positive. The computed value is 0.9 A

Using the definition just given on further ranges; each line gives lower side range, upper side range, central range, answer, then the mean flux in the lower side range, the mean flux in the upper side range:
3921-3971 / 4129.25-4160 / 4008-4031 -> -1.7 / 10.2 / 10.5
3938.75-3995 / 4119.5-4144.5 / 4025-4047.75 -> -2.0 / 10.1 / 10.5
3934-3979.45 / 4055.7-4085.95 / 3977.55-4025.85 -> -2.3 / 9.91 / 10.8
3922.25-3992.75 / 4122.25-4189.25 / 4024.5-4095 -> -3.5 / 9.93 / 10.7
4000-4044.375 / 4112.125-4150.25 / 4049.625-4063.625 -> 0.5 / 11.1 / 10.4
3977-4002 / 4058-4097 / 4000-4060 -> -2.3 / 10.5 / 10.6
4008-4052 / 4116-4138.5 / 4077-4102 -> 0.6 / 11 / 10.5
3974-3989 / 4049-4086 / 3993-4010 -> -2.6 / 9.46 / 10.7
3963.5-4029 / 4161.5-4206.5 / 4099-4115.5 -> 0.1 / 10.3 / 10.6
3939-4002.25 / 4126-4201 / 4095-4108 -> 0.6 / 10.1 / 10.6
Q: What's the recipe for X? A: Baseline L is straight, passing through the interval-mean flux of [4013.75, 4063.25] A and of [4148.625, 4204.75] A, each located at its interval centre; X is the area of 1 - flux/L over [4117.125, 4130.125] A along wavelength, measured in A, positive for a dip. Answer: 0.22 A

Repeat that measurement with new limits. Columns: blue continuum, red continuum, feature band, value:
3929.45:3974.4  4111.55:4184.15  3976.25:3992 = 0.3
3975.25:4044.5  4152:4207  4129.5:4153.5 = 0.4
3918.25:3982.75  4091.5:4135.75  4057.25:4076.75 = -1.5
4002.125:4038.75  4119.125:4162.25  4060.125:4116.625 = 1.5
